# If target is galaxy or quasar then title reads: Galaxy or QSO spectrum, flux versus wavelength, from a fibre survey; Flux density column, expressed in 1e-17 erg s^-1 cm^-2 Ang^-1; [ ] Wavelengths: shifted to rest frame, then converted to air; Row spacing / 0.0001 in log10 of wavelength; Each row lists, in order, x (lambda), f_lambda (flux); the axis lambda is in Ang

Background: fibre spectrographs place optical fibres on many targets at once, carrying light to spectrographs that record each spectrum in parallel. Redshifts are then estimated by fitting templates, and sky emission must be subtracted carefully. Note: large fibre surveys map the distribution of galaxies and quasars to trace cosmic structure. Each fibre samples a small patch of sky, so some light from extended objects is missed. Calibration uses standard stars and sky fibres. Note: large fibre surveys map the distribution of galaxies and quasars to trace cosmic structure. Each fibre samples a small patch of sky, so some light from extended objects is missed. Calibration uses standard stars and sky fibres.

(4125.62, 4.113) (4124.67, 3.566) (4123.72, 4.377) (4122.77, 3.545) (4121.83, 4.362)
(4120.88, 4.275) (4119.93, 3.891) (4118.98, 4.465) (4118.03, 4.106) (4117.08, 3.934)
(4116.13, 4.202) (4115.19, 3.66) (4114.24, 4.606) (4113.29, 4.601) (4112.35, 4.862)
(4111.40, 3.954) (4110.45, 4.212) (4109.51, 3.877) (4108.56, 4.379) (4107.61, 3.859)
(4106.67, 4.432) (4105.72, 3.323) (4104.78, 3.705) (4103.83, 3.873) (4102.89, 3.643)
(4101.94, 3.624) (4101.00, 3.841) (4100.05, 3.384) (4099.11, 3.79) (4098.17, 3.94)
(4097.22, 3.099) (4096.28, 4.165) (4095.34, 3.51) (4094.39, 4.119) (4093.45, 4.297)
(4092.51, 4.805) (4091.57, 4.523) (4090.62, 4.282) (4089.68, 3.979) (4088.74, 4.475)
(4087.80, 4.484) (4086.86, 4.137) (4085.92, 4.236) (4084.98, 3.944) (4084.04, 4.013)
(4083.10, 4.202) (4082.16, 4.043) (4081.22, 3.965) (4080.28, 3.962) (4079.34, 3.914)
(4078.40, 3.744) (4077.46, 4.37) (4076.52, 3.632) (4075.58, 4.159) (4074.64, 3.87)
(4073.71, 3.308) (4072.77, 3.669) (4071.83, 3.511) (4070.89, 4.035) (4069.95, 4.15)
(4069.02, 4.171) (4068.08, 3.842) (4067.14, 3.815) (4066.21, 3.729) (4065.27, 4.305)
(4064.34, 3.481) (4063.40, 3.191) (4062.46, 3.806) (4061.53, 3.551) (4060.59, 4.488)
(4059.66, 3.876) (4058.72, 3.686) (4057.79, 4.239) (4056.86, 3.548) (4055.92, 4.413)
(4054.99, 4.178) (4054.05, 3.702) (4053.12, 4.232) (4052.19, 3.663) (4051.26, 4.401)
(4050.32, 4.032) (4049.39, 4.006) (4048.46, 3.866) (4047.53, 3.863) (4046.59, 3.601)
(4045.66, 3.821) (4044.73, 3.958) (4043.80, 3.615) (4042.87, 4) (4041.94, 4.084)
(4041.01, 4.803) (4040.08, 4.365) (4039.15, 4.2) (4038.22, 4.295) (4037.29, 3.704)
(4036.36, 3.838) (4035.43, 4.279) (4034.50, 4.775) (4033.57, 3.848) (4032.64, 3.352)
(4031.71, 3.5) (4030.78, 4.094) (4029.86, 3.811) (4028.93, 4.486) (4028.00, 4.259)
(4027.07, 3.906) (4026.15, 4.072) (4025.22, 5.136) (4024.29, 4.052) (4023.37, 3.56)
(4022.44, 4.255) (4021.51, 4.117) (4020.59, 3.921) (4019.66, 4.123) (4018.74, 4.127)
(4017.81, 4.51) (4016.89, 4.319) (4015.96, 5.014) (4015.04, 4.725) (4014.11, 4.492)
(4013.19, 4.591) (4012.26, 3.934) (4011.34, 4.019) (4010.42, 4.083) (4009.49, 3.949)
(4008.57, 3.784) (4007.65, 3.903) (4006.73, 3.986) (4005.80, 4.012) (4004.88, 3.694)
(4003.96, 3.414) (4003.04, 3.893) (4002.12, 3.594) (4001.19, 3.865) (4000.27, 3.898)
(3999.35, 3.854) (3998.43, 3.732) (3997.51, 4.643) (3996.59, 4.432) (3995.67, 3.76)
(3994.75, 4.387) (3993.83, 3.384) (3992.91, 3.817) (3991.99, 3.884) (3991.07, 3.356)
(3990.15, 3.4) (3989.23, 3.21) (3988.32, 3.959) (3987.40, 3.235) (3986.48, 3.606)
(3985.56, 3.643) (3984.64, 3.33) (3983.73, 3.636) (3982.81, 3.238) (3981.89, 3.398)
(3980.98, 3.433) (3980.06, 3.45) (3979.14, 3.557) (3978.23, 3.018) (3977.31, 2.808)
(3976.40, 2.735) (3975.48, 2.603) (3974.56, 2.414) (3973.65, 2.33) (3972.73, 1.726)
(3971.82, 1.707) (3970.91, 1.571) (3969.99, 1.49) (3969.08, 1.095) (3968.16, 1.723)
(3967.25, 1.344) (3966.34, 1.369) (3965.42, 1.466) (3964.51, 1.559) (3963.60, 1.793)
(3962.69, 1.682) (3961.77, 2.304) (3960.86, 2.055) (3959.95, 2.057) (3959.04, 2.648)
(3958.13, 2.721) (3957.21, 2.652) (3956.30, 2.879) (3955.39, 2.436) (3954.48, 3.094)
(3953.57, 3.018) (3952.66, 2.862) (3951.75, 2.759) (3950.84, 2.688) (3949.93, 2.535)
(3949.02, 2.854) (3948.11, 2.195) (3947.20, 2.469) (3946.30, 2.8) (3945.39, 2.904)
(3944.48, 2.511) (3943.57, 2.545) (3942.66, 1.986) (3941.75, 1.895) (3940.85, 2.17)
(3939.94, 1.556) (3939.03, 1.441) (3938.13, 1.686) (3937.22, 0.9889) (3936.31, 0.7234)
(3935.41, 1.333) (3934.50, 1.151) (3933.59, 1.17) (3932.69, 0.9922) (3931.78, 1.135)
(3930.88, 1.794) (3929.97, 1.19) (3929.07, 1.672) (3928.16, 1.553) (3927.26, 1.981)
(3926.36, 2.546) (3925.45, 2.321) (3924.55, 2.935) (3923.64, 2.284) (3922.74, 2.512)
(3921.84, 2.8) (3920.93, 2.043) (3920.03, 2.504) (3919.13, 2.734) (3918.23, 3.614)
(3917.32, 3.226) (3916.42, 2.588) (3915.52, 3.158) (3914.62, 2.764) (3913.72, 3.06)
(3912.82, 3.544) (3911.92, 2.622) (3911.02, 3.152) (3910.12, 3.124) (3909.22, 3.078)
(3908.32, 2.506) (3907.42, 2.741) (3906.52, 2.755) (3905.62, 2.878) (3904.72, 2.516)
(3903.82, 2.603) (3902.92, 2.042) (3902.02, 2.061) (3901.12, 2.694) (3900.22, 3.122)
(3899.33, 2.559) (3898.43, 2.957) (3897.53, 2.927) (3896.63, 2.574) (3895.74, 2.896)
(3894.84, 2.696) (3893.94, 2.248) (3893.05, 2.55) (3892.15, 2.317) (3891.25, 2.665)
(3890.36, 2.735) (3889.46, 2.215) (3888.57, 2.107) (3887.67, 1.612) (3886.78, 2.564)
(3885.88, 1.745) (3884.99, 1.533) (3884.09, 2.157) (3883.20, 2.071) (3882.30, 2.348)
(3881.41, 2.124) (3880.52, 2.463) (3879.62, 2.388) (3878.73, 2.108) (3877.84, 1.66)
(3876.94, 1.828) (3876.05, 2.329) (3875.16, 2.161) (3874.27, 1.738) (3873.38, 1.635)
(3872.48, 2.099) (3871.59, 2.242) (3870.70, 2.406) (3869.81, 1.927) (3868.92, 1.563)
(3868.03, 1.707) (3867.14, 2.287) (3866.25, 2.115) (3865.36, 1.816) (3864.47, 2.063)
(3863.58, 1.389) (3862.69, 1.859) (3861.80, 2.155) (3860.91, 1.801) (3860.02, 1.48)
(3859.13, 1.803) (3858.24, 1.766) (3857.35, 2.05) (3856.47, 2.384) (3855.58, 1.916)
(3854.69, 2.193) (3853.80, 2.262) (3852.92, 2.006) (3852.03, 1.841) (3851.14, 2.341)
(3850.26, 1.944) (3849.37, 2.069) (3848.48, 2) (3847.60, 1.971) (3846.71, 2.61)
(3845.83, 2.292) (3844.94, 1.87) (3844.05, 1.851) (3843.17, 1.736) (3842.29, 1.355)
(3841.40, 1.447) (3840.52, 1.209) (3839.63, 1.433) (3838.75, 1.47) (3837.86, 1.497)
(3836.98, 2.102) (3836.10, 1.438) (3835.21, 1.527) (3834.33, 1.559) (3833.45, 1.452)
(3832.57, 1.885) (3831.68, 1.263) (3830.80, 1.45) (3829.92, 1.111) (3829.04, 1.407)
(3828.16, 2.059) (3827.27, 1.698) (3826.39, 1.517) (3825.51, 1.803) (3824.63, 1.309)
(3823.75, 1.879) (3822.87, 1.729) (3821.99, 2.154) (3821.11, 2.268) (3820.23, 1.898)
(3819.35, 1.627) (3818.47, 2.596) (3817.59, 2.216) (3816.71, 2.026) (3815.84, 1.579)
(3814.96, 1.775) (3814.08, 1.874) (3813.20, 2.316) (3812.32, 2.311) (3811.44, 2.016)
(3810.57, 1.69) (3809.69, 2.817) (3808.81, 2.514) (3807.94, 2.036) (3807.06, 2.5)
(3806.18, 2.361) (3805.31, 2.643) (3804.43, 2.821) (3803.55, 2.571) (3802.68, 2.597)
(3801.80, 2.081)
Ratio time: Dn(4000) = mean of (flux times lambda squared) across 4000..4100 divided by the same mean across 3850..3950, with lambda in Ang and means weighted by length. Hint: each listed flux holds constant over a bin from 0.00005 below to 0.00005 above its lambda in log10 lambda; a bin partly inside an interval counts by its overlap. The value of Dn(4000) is 1.95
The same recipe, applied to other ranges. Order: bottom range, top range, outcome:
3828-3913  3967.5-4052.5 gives 1.88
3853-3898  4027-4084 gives 2.05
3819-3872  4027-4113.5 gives 2.45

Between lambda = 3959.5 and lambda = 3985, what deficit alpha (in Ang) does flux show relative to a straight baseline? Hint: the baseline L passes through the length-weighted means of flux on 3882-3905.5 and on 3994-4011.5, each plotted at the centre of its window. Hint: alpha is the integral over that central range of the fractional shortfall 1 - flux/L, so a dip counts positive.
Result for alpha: 8.79 Ang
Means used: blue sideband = 2.41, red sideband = 3.93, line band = 2.32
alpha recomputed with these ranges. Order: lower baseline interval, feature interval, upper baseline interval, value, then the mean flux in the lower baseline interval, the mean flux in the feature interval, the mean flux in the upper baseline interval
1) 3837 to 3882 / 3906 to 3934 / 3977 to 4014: 2.60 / 1.94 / 2.46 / 3.73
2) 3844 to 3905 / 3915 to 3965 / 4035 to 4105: 9.87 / 2.16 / 2.21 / 3.96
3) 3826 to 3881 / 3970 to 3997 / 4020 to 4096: 0.54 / 1.86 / 3.18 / 4.01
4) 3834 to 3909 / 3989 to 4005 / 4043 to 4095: -2.44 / 2.11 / 3.8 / 3.98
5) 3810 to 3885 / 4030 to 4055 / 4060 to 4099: -2.46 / 1.89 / 4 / 3.97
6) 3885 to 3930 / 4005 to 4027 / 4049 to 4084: -4.43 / 2.57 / 4.19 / 3.92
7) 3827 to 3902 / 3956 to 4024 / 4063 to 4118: -2.91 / 2.01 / 3.28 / 3.98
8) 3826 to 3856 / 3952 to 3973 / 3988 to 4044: 7.94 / 1.76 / 2.06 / 4.04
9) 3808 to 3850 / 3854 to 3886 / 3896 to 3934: 2.42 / 1.82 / 1.99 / 2.5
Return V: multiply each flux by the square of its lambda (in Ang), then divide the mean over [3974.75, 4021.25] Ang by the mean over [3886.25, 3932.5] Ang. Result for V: 1.6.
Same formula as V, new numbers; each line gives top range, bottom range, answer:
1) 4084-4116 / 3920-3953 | 2.16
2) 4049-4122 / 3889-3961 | 1.80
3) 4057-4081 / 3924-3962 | 1.93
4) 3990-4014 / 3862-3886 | 2.09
